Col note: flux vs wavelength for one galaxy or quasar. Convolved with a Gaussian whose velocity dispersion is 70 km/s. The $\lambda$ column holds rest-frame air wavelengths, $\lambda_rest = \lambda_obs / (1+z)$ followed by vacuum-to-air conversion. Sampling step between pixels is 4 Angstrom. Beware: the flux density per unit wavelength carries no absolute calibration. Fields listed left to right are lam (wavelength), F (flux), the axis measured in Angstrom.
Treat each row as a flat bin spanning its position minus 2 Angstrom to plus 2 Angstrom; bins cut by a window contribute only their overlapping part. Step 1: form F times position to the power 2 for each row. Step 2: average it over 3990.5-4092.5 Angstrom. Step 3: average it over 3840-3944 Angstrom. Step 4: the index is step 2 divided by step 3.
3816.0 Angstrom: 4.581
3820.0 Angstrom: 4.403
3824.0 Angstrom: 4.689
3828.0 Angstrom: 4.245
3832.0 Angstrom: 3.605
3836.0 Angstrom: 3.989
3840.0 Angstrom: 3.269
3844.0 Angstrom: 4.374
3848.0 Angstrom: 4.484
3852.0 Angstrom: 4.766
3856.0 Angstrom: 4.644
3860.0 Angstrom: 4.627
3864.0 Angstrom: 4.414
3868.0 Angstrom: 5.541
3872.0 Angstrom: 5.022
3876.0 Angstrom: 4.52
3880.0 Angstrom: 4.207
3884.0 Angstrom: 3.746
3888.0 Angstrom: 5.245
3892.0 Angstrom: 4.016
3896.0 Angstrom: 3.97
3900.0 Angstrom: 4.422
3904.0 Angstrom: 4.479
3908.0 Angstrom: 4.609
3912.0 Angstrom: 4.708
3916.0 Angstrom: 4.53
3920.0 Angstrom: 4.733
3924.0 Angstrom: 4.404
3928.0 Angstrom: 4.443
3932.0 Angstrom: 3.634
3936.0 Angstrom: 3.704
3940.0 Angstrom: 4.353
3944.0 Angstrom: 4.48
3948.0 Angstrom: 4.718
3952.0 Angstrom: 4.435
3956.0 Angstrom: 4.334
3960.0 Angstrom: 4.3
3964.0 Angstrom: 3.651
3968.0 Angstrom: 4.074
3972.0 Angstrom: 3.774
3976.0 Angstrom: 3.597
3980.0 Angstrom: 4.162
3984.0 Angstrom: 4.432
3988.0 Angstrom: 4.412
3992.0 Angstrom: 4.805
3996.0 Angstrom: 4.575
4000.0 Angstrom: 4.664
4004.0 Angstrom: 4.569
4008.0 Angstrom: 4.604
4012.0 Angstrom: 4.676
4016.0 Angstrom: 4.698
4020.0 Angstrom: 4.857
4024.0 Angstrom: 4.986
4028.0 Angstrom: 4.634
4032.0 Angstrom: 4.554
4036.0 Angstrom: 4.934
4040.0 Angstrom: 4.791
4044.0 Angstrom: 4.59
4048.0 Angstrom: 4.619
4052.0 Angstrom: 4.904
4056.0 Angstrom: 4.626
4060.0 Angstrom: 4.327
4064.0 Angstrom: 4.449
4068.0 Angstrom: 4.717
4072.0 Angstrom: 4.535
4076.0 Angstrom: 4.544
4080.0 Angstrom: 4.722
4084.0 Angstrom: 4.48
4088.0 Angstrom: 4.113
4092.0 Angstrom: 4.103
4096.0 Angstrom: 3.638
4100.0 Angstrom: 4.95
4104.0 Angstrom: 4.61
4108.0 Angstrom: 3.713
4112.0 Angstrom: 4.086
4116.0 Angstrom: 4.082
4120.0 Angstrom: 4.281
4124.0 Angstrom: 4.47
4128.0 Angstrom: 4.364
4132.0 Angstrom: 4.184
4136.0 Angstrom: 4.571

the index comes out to 1.1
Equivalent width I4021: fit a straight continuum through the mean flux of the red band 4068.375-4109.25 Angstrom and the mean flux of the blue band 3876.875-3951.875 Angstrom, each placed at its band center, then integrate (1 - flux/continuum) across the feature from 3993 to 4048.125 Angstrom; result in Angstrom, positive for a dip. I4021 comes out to -4.3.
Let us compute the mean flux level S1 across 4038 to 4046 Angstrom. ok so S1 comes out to 4.69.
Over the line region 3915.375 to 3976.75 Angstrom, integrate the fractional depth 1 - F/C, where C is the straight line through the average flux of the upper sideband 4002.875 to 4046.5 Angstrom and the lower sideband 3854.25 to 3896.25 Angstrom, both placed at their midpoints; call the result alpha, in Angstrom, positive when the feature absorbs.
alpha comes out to 5.75 Angstrom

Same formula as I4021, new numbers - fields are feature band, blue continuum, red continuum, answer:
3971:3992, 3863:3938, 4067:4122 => 1.10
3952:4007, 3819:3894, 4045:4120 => 1.68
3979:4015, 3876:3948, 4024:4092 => -0.54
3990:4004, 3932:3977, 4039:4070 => -1.07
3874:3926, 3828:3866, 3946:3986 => -2.85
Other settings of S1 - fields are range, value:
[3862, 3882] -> 4.74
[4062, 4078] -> 4.56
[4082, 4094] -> 4.23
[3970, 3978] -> 3.69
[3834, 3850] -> 4.03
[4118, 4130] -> 4.37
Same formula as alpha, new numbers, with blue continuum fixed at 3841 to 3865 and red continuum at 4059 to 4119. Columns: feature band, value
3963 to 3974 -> 1.4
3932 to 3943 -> 1.1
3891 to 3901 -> 0.8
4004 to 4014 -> -0.5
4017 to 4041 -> -2.2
